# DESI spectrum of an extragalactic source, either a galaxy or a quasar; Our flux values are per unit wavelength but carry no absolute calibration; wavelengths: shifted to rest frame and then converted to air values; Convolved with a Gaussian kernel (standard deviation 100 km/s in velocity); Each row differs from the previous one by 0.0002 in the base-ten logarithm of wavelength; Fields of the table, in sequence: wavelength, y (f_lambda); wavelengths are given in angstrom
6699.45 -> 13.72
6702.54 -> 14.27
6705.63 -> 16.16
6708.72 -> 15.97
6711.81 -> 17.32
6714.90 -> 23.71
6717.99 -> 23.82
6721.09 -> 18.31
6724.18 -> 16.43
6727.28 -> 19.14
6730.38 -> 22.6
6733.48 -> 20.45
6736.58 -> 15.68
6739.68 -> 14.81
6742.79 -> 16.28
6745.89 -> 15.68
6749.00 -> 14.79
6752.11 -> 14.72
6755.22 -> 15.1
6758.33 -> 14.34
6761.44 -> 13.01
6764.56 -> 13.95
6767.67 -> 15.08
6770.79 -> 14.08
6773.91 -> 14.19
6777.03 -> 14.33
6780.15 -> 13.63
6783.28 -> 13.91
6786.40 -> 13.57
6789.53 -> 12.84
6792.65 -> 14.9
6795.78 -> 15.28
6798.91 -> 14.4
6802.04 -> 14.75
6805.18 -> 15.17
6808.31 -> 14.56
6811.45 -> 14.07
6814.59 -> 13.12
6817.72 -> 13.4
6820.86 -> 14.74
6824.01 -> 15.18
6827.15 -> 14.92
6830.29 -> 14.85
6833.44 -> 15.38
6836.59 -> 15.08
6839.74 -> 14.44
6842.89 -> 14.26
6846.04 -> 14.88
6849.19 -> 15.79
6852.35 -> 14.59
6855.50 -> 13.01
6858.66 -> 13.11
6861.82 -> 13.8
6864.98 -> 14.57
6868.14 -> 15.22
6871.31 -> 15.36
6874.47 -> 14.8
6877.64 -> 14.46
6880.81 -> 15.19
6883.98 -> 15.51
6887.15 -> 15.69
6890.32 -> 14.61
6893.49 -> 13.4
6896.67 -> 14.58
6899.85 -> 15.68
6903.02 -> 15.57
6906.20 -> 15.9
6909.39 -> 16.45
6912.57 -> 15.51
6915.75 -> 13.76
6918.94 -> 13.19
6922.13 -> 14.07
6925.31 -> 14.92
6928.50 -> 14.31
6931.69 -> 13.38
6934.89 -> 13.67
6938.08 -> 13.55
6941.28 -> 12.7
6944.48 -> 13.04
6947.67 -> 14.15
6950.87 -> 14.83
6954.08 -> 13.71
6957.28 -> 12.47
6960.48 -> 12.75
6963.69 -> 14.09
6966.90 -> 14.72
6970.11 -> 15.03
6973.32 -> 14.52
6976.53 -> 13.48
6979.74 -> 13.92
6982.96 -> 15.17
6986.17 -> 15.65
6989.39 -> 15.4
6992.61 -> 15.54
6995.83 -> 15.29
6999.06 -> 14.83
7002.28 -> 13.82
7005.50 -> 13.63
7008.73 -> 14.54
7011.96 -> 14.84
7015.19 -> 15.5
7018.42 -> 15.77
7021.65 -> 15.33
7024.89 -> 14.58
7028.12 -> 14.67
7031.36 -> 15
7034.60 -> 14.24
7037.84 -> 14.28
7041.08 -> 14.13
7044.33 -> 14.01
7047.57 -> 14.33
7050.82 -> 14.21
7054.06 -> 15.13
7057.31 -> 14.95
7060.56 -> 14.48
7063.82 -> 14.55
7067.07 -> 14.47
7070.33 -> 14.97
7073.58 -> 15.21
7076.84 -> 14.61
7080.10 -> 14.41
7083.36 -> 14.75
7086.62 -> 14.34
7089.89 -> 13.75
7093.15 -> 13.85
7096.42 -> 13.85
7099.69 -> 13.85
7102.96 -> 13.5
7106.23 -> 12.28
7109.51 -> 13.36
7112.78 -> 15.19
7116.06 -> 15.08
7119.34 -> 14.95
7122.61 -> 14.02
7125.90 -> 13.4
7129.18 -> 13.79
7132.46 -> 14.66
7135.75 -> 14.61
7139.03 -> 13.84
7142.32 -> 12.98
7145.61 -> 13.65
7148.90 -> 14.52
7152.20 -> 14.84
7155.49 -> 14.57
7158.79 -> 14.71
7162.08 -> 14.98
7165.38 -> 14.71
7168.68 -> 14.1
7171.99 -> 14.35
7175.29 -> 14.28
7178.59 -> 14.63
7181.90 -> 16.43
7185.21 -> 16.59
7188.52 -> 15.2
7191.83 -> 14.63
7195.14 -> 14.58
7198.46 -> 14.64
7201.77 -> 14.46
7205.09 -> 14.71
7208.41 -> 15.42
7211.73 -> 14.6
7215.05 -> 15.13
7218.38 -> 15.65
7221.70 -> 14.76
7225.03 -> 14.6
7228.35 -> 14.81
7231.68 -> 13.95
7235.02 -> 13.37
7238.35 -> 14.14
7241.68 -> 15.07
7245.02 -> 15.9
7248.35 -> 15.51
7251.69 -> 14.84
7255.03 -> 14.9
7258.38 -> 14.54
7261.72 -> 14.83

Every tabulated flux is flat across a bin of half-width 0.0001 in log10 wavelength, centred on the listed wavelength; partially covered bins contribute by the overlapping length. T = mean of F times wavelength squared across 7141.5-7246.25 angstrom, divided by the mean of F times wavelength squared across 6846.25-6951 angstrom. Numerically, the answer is 1.1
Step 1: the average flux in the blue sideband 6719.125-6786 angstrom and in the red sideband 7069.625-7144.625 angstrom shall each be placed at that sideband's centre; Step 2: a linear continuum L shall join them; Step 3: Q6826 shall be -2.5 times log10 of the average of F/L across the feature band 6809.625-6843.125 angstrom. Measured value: 0.07 mag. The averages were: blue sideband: 15.7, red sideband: 14.1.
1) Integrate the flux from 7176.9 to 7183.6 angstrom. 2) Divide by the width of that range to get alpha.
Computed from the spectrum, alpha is 15.5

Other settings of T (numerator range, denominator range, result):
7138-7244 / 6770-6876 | 1.13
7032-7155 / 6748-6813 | 1.09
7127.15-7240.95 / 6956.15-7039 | 1.06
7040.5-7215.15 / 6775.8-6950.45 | 1.08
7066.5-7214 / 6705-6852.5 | 1.03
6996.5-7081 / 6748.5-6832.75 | 1.10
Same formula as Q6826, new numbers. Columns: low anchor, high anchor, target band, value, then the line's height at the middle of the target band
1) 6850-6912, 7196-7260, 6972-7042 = 0.006 mag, 14.8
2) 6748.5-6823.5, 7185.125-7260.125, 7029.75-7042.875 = 0.014 mag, 14.6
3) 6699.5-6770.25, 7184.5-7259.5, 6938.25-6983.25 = 0.149 mag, 15.9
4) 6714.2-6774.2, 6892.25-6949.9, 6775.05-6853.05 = 0.094 mag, 15.8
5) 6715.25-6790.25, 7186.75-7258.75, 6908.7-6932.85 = 0.086 mag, 15.6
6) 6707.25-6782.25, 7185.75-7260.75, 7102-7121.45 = 0.084 mag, 15.2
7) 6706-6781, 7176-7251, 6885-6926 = 0.079 mag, 16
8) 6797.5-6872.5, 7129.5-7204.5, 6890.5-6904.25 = -0.017 mag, 14.5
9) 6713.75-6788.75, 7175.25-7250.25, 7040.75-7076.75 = 0.055 mag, 15.4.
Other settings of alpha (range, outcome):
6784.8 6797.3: 14.2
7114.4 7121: 15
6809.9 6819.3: 13.5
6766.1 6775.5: 14.5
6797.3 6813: 14.6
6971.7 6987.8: 14.6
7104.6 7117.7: 14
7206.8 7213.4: 15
